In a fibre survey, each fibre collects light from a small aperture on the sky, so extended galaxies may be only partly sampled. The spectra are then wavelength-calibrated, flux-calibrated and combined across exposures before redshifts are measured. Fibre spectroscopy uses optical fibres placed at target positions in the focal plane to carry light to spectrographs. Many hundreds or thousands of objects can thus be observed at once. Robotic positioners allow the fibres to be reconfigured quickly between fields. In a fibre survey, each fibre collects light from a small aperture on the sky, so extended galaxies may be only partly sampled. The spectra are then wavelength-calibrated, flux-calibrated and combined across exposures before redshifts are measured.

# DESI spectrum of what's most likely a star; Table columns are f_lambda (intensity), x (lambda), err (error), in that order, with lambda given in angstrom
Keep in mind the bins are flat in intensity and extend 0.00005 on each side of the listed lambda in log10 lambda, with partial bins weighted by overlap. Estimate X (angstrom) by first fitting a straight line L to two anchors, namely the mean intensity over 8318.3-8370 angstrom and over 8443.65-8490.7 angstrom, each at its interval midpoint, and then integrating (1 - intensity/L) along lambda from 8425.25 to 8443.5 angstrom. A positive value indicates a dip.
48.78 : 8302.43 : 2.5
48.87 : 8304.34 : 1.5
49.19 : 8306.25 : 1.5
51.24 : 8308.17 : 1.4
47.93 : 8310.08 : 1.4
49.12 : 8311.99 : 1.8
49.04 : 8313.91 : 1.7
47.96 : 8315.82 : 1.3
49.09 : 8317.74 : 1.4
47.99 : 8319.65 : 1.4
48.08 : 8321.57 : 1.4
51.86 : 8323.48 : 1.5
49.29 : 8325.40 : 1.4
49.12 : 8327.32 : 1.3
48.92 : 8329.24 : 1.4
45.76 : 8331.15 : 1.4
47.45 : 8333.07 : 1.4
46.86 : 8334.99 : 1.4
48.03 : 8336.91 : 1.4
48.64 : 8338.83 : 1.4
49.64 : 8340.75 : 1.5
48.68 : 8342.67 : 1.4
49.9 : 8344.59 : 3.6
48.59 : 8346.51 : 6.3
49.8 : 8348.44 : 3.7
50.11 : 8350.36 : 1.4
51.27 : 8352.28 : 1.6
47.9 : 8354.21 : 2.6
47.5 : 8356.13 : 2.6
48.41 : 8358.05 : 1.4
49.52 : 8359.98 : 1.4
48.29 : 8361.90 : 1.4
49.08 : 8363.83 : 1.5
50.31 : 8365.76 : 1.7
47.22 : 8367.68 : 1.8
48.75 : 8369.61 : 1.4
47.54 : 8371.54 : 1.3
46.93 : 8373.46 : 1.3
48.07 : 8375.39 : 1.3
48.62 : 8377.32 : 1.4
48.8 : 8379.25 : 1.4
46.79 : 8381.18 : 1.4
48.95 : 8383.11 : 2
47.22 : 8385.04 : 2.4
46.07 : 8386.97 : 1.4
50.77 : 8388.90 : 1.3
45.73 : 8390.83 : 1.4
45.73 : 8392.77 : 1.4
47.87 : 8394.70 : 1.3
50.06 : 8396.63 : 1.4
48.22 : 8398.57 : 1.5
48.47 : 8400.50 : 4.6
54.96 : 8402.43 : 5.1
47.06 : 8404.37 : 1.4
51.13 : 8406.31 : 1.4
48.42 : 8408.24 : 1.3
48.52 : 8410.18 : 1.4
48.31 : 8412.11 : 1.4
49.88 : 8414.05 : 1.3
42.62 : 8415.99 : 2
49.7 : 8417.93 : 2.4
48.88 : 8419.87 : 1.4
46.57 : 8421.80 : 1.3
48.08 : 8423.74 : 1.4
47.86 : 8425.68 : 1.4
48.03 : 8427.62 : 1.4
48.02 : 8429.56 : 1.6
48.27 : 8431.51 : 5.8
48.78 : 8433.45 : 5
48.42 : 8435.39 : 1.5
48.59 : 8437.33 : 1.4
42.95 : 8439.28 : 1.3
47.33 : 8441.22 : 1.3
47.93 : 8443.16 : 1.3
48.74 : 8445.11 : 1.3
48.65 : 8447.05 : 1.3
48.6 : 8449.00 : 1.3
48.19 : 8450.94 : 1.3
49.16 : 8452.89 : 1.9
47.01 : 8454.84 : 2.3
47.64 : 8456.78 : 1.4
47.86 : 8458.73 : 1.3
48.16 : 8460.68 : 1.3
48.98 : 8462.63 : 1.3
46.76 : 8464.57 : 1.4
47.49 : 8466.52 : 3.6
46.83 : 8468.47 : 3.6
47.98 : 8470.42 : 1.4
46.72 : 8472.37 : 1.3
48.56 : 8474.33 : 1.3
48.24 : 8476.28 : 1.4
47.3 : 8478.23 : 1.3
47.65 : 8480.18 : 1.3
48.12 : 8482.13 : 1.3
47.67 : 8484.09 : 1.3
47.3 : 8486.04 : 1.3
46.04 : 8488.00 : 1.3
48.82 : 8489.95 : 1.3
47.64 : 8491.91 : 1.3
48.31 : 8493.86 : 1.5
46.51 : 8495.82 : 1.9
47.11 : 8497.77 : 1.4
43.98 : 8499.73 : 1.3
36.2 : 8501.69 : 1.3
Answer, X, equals 0.19 angstrom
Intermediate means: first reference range 48.8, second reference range 47.8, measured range 47.6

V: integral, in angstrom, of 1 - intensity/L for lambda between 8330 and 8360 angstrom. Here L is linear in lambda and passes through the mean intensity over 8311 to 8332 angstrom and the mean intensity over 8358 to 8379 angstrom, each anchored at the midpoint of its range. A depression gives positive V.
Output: 0.00 angstrom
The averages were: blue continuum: 48.8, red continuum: 48.4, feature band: 48.6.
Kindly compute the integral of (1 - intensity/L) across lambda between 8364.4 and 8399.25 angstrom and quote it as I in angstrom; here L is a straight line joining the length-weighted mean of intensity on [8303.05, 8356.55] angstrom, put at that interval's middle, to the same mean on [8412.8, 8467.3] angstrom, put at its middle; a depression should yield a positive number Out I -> 0.3 angstrom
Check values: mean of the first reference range 48.9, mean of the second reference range 47.8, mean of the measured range 48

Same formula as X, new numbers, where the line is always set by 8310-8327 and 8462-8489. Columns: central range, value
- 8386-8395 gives 0.21 angstrom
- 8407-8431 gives 0.05 angstrom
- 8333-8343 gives 0.11 angstrom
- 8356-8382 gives 0.11 angstrom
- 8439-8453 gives -0.01 angstrom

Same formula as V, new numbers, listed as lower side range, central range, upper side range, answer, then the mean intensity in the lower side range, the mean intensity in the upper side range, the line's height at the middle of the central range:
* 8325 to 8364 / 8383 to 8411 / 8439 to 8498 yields -0.2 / 48.7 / 47.7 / 48.3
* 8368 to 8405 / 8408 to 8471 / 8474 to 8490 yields 0.1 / 48.2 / 47.7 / 47.9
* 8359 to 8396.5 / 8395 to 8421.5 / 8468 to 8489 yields -0.5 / 48.1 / 47.5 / 47.9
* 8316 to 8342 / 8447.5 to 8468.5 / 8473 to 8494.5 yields 0.0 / 48.5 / 47.8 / 47.9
